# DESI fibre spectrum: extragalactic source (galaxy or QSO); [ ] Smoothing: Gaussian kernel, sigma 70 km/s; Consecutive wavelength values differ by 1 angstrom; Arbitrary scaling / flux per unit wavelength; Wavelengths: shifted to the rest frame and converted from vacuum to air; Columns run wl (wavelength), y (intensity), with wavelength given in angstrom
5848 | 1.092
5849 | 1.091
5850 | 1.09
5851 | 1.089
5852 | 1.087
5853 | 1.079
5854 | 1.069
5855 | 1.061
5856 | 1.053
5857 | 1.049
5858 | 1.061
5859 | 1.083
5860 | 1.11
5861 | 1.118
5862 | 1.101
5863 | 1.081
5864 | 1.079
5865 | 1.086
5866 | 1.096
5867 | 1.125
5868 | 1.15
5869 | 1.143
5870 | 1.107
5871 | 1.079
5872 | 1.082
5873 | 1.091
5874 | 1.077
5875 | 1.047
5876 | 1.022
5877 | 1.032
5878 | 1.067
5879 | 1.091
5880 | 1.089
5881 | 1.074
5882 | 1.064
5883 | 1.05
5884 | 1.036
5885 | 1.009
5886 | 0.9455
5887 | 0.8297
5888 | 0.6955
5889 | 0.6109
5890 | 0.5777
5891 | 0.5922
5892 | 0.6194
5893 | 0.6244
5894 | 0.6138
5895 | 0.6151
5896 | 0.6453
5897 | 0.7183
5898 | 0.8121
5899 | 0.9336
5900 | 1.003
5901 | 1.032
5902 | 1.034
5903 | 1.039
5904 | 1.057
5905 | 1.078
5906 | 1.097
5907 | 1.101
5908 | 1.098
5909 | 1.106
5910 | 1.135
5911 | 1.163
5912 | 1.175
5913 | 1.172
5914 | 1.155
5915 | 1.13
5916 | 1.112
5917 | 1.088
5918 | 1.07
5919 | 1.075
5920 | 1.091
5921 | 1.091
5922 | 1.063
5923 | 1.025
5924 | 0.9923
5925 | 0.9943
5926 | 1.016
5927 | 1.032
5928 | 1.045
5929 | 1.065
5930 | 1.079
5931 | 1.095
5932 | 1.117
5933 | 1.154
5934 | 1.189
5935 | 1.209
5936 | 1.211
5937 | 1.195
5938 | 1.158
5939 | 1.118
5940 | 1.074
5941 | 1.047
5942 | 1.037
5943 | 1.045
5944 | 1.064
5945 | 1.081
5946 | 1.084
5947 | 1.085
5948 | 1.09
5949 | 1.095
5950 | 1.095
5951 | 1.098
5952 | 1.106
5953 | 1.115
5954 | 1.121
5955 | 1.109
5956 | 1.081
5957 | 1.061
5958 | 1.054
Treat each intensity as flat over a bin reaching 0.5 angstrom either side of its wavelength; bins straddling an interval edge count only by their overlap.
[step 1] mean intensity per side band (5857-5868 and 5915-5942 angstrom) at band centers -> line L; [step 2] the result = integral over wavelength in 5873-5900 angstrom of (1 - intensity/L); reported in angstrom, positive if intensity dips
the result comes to 5.48 angstrom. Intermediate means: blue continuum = 1.09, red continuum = 1.09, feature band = 0.872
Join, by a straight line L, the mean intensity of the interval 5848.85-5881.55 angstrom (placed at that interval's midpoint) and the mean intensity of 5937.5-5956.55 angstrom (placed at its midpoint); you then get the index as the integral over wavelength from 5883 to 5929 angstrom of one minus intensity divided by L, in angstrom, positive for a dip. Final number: 5.32 angstrom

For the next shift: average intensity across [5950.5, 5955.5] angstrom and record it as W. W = 1.11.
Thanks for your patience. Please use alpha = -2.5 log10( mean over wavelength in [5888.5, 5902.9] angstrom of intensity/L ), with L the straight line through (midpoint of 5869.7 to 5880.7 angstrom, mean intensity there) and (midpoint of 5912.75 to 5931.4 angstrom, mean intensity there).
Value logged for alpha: 0.38 mag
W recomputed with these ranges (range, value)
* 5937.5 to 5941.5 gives 1.1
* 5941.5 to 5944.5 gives 1.05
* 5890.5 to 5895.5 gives 0.613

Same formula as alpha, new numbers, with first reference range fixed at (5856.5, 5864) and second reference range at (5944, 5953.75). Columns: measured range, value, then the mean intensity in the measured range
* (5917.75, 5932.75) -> 0.03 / 1.06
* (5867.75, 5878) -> 0.01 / 1.08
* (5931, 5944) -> -0.03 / 1.13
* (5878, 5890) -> 0.15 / 0.943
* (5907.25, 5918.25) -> -0.04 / 1.13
